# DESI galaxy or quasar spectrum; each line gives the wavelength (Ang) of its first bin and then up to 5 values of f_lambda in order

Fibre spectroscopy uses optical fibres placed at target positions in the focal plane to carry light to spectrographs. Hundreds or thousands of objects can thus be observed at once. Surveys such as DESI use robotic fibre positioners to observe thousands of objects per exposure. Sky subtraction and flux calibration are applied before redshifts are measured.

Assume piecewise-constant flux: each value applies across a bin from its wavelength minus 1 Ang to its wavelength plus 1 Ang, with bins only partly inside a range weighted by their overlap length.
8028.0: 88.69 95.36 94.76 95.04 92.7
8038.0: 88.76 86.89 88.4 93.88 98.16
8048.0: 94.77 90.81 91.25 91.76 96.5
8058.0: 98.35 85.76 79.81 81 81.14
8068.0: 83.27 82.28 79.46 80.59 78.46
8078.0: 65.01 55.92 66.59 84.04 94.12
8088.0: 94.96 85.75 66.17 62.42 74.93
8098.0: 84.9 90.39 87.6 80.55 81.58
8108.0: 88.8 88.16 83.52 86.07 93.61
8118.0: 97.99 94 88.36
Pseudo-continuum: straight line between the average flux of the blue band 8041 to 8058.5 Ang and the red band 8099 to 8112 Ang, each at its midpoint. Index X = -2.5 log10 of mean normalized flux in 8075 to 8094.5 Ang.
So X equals 0.174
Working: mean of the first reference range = 93.6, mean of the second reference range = 86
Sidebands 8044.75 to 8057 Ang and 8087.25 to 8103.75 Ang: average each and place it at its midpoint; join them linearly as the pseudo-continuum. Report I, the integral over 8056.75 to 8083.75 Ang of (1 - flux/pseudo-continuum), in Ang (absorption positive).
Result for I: 2.96 Ang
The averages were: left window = 93.9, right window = 80.7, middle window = 78.6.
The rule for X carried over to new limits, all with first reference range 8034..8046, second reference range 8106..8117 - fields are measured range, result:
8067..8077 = 0.11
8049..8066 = 0.02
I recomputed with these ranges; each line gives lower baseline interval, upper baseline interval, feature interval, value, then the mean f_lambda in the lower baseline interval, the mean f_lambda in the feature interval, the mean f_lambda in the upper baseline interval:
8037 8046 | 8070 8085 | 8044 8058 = -1.35 Ang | 90.4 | 94.2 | 73.5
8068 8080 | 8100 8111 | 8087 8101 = 0.38 Ang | 75.9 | 79.9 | 85.8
